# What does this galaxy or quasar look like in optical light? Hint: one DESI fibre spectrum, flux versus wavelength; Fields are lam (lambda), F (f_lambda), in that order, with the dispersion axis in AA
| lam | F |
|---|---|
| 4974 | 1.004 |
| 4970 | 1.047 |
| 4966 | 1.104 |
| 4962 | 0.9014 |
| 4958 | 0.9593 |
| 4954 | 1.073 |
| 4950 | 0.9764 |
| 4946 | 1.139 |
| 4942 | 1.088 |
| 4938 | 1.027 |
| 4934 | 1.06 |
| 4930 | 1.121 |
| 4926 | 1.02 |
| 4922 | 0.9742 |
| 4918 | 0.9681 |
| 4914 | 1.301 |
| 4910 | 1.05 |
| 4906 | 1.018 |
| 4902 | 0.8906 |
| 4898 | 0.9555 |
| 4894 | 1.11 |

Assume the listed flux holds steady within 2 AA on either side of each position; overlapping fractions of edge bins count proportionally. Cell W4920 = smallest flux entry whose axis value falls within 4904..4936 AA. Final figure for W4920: 0.9681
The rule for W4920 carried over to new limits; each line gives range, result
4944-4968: 0.9014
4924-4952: 0.9764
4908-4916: 1.05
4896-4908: 0.8906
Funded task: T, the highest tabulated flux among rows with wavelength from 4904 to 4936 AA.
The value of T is 1.301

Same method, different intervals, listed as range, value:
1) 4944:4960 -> 1.139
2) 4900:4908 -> 1.018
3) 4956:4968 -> 1.104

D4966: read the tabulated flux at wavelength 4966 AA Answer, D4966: 1.104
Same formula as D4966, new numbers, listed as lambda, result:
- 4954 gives 1.073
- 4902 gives 0.8906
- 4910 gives 1.05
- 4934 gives 1.06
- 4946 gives 1.139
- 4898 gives 0.9555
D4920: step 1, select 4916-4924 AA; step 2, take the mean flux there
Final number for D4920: 0.971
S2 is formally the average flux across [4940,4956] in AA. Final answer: 1.07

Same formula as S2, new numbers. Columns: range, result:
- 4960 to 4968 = 1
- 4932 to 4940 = 1.04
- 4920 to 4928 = 0.997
